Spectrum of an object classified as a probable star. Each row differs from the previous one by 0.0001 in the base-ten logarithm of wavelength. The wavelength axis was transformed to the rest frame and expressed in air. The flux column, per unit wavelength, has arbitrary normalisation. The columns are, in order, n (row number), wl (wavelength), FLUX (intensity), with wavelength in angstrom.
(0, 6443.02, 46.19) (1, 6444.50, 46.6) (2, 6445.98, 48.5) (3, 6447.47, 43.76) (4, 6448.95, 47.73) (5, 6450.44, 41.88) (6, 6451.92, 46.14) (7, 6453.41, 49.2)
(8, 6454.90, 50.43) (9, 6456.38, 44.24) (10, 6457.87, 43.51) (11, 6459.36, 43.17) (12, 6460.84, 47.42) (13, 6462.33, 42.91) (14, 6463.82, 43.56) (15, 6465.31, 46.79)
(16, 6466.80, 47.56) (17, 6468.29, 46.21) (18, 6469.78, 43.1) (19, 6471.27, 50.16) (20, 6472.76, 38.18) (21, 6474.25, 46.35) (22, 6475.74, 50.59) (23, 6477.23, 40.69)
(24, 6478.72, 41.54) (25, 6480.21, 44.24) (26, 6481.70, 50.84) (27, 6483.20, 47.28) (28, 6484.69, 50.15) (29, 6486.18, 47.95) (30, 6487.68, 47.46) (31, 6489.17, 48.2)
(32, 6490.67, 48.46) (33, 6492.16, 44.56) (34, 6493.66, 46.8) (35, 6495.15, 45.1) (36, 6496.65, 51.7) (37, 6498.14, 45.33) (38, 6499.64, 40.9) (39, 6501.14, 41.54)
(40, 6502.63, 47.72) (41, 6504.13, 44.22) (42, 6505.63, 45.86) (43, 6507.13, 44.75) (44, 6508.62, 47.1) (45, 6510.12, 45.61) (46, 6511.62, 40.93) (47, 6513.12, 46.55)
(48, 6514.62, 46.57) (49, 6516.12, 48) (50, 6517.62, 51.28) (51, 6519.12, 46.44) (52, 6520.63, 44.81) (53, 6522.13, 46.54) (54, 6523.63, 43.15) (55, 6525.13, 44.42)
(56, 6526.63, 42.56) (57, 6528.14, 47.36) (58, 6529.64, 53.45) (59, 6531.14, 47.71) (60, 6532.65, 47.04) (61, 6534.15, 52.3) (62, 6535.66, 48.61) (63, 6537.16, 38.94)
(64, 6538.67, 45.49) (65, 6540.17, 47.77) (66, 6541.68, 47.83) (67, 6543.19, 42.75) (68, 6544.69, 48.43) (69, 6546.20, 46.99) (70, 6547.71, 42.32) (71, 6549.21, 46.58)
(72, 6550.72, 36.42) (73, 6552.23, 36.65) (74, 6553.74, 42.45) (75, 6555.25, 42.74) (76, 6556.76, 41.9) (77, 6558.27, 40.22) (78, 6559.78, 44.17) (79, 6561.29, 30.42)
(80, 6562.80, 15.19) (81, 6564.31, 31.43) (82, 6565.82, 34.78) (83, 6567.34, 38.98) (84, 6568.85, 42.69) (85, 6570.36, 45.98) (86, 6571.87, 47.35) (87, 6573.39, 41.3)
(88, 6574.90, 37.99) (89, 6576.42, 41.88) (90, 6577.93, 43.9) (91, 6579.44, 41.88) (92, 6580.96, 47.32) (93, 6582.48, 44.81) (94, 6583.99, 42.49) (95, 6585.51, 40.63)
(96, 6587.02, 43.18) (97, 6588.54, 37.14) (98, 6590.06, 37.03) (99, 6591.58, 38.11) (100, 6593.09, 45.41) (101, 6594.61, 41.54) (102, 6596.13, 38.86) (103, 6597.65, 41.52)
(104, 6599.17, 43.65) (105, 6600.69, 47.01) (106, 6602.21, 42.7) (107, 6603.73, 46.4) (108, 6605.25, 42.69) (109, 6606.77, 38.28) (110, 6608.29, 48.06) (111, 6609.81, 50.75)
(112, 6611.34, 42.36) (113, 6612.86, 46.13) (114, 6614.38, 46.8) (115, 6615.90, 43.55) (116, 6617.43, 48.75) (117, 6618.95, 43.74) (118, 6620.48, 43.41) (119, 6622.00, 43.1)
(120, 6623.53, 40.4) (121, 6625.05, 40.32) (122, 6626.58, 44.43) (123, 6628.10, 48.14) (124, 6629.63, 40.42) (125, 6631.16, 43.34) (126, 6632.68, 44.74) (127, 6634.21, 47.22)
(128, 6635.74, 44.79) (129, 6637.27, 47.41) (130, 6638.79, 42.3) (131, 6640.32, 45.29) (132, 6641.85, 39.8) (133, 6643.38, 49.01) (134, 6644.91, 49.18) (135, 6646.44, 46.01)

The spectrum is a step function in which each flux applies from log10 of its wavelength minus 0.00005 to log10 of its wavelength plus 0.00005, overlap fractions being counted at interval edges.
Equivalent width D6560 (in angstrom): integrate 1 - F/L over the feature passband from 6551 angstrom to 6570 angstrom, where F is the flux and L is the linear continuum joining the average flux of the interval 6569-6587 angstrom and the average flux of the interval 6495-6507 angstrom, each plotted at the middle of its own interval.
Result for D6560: 2.92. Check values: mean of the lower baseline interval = 45.3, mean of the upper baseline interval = 43.2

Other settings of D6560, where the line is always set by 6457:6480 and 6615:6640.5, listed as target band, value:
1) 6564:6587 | 1.3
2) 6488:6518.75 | -1.0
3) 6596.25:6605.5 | 0.1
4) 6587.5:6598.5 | 1.1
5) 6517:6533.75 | -0.9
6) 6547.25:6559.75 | 0.9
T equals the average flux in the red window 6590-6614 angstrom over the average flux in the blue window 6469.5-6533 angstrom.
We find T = 0.94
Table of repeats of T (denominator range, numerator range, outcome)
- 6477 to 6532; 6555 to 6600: 0.87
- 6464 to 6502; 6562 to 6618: 0.91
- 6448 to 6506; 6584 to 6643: 0.95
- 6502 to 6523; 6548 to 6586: 0.87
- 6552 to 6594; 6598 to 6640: 1.11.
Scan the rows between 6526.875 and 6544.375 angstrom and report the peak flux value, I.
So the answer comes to 53.45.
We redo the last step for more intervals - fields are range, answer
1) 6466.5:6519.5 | 51.7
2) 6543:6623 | 50.75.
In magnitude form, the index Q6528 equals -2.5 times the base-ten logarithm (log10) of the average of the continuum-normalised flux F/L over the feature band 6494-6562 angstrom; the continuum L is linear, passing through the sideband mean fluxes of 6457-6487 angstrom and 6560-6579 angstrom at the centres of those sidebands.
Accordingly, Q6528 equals -0.09 mag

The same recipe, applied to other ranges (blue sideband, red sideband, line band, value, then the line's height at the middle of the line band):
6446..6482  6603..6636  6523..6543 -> -0.04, 45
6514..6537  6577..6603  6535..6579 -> 0.09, 44.7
